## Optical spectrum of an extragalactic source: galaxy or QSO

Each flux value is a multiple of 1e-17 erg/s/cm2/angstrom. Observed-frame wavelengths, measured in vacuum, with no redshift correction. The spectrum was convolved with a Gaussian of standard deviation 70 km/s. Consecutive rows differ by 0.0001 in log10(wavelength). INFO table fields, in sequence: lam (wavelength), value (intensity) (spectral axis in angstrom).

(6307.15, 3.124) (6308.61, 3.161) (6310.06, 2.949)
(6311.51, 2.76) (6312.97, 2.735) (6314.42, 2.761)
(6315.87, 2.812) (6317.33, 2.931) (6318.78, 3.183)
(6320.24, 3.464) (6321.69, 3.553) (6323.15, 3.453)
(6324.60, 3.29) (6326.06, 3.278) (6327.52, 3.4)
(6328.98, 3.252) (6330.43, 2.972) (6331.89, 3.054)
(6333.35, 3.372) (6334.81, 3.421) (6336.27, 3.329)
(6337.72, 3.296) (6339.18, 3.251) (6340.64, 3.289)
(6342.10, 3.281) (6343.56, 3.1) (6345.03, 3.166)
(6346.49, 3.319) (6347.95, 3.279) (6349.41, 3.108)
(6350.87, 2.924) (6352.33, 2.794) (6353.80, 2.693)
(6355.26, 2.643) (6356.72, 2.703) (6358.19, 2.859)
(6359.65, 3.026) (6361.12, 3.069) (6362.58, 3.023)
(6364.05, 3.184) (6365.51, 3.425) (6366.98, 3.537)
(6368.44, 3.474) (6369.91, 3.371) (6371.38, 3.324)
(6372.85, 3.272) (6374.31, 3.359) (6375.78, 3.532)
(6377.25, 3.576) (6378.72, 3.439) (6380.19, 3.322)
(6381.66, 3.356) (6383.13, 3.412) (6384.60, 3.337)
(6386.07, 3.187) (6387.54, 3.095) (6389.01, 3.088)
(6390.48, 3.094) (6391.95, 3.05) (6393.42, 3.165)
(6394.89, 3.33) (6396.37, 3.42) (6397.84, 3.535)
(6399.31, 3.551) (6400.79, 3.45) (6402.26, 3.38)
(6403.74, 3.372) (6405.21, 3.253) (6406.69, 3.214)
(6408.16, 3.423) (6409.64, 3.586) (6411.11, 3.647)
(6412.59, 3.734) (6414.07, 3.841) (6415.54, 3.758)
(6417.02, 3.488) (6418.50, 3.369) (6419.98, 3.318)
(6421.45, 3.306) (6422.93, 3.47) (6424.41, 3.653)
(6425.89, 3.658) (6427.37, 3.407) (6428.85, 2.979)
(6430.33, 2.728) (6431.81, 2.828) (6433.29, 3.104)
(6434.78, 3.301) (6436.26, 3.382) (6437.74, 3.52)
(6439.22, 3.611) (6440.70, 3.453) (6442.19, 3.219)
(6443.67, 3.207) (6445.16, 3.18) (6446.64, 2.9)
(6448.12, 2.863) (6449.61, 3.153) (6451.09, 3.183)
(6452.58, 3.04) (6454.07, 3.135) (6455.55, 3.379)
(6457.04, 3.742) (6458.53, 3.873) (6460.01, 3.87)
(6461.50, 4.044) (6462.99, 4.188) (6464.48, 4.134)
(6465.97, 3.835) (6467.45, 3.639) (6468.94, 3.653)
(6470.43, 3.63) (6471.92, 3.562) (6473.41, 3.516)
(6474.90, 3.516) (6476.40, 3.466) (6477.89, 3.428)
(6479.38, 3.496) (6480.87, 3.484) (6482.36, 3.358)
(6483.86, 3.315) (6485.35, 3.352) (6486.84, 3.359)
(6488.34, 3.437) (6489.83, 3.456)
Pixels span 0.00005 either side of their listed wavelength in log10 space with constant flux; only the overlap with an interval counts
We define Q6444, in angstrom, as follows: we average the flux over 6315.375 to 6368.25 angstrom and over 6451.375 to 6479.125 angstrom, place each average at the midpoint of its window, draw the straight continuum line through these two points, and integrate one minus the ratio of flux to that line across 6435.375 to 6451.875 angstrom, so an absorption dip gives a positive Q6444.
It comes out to 1.4 angstrom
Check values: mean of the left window 3.16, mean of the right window 3.64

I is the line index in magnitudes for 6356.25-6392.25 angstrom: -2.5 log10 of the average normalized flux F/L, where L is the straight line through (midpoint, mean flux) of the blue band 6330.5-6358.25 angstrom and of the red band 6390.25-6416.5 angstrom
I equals 0.01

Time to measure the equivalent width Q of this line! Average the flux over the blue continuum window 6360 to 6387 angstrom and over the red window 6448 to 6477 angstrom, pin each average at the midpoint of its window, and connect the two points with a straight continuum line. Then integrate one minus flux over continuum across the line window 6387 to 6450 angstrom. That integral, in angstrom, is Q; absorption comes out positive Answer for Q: 2.4 angstrom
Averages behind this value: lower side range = 3.34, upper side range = 3.59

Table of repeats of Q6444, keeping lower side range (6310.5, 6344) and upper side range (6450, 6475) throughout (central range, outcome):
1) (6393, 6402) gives 0.0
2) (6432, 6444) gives 0.8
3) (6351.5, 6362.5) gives 1.5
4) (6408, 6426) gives -0.4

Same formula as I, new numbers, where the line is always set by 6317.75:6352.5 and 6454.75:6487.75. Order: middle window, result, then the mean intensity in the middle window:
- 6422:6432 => 0.07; 3.27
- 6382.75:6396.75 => 0.06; 3.21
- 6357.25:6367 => 0.07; 3.12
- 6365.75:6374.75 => -0.02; 3.39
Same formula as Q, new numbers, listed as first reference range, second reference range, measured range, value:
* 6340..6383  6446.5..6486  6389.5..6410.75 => -0.2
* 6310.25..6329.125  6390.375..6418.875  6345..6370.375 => 1.5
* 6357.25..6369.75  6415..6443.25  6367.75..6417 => -2.0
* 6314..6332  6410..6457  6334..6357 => 0.8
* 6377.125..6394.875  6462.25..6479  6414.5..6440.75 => 0.8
